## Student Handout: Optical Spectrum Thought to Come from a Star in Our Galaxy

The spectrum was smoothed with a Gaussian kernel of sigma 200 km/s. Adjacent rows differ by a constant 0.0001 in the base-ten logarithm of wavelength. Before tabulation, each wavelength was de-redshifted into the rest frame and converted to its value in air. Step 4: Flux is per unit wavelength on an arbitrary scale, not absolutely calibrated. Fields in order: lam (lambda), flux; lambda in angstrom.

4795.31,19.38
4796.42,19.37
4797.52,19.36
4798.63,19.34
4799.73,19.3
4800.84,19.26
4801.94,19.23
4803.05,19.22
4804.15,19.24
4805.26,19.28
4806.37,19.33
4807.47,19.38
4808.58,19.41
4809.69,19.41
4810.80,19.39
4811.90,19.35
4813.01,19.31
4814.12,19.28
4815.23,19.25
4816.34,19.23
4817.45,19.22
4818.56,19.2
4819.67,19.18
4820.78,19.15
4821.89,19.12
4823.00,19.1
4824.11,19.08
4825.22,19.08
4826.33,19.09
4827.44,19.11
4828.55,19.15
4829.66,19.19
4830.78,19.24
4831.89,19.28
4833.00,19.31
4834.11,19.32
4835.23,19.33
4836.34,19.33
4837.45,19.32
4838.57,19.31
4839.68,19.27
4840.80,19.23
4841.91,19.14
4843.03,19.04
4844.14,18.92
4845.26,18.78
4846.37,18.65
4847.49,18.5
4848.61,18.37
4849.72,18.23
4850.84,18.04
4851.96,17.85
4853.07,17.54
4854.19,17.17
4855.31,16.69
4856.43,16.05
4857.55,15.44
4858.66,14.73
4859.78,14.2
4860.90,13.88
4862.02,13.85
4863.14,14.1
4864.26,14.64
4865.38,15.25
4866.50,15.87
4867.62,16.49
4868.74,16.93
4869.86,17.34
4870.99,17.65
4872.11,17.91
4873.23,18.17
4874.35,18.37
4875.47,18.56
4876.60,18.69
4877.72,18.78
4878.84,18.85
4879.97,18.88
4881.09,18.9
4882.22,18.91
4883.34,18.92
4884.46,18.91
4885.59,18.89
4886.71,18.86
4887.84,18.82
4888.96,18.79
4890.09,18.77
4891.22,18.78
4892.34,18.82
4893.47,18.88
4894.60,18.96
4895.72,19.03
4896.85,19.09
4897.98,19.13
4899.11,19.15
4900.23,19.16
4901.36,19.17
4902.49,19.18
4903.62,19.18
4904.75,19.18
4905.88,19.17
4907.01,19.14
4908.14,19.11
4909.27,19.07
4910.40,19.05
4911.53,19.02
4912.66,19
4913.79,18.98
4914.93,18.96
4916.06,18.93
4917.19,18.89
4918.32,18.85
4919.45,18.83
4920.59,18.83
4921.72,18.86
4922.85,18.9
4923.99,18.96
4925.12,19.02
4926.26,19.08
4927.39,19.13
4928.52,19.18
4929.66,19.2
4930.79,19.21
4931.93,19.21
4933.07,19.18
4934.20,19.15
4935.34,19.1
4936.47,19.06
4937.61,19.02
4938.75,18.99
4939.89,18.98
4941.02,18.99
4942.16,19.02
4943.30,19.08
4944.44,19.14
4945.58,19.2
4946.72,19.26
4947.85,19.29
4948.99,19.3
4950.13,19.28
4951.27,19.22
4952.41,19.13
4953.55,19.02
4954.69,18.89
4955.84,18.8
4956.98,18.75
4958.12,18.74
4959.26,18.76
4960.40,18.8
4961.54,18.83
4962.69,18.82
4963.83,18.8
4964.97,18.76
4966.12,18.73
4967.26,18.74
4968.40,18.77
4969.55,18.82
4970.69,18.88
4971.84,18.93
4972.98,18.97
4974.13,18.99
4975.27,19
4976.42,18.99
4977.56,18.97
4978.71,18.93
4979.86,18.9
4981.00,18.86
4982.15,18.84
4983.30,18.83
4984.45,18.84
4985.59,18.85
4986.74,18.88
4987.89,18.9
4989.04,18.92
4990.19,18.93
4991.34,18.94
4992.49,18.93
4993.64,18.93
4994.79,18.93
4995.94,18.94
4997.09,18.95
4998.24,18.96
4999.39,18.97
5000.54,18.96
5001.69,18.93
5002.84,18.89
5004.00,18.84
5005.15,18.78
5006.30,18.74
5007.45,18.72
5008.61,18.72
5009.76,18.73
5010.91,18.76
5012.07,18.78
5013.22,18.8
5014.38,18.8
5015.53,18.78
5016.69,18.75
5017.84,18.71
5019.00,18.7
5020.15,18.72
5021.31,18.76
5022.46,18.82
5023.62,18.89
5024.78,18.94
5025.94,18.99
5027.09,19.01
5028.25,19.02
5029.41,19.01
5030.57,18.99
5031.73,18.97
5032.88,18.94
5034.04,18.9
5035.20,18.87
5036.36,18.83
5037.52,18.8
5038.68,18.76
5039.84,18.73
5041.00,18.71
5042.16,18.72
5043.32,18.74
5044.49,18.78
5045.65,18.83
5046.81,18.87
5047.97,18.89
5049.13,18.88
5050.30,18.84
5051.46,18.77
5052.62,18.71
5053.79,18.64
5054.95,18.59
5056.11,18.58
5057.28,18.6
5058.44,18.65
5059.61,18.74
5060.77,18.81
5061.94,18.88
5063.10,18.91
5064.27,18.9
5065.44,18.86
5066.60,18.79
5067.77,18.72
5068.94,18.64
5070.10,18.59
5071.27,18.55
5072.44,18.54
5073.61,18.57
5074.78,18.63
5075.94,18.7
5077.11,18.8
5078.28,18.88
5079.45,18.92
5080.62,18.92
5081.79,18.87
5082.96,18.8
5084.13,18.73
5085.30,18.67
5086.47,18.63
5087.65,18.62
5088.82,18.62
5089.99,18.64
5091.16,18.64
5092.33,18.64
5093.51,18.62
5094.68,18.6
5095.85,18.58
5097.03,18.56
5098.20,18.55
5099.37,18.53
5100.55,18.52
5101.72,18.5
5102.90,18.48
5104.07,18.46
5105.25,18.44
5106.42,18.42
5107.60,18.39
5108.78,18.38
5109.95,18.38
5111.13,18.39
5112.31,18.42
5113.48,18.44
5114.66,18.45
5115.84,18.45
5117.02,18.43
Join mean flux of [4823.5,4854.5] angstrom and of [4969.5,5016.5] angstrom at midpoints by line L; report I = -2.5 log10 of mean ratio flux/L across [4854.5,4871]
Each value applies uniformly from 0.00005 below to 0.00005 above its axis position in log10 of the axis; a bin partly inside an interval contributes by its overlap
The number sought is 0.21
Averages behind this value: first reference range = 18.9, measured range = 15.5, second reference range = 18.9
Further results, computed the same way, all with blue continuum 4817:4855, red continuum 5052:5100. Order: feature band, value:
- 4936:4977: -0.01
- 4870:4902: 0.01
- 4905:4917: -0.01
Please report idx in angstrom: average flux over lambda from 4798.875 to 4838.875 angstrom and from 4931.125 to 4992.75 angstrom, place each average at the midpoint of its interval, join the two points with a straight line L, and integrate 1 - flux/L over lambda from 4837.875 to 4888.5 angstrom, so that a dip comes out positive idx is 4.1 angstrom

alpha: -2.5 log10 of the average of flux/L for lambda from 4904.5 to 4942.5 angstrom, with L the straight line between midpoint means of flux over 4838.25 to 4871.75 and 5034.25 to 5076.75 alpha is -0.08 mag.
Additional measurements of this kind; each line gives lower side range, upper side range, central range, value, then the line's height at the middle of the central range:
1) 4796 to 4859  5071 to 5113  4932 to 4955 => -0.02 mag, 18.7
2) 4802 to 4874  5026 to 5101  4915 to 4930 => -0.03 mag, 18.4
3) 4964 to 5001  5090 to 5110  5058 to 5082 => -0.01 mag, 18.6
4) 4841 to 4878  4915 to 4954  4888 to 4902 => -0.06 mag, 18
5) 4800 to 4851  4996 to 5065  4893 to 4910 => -0.01 mag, 19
